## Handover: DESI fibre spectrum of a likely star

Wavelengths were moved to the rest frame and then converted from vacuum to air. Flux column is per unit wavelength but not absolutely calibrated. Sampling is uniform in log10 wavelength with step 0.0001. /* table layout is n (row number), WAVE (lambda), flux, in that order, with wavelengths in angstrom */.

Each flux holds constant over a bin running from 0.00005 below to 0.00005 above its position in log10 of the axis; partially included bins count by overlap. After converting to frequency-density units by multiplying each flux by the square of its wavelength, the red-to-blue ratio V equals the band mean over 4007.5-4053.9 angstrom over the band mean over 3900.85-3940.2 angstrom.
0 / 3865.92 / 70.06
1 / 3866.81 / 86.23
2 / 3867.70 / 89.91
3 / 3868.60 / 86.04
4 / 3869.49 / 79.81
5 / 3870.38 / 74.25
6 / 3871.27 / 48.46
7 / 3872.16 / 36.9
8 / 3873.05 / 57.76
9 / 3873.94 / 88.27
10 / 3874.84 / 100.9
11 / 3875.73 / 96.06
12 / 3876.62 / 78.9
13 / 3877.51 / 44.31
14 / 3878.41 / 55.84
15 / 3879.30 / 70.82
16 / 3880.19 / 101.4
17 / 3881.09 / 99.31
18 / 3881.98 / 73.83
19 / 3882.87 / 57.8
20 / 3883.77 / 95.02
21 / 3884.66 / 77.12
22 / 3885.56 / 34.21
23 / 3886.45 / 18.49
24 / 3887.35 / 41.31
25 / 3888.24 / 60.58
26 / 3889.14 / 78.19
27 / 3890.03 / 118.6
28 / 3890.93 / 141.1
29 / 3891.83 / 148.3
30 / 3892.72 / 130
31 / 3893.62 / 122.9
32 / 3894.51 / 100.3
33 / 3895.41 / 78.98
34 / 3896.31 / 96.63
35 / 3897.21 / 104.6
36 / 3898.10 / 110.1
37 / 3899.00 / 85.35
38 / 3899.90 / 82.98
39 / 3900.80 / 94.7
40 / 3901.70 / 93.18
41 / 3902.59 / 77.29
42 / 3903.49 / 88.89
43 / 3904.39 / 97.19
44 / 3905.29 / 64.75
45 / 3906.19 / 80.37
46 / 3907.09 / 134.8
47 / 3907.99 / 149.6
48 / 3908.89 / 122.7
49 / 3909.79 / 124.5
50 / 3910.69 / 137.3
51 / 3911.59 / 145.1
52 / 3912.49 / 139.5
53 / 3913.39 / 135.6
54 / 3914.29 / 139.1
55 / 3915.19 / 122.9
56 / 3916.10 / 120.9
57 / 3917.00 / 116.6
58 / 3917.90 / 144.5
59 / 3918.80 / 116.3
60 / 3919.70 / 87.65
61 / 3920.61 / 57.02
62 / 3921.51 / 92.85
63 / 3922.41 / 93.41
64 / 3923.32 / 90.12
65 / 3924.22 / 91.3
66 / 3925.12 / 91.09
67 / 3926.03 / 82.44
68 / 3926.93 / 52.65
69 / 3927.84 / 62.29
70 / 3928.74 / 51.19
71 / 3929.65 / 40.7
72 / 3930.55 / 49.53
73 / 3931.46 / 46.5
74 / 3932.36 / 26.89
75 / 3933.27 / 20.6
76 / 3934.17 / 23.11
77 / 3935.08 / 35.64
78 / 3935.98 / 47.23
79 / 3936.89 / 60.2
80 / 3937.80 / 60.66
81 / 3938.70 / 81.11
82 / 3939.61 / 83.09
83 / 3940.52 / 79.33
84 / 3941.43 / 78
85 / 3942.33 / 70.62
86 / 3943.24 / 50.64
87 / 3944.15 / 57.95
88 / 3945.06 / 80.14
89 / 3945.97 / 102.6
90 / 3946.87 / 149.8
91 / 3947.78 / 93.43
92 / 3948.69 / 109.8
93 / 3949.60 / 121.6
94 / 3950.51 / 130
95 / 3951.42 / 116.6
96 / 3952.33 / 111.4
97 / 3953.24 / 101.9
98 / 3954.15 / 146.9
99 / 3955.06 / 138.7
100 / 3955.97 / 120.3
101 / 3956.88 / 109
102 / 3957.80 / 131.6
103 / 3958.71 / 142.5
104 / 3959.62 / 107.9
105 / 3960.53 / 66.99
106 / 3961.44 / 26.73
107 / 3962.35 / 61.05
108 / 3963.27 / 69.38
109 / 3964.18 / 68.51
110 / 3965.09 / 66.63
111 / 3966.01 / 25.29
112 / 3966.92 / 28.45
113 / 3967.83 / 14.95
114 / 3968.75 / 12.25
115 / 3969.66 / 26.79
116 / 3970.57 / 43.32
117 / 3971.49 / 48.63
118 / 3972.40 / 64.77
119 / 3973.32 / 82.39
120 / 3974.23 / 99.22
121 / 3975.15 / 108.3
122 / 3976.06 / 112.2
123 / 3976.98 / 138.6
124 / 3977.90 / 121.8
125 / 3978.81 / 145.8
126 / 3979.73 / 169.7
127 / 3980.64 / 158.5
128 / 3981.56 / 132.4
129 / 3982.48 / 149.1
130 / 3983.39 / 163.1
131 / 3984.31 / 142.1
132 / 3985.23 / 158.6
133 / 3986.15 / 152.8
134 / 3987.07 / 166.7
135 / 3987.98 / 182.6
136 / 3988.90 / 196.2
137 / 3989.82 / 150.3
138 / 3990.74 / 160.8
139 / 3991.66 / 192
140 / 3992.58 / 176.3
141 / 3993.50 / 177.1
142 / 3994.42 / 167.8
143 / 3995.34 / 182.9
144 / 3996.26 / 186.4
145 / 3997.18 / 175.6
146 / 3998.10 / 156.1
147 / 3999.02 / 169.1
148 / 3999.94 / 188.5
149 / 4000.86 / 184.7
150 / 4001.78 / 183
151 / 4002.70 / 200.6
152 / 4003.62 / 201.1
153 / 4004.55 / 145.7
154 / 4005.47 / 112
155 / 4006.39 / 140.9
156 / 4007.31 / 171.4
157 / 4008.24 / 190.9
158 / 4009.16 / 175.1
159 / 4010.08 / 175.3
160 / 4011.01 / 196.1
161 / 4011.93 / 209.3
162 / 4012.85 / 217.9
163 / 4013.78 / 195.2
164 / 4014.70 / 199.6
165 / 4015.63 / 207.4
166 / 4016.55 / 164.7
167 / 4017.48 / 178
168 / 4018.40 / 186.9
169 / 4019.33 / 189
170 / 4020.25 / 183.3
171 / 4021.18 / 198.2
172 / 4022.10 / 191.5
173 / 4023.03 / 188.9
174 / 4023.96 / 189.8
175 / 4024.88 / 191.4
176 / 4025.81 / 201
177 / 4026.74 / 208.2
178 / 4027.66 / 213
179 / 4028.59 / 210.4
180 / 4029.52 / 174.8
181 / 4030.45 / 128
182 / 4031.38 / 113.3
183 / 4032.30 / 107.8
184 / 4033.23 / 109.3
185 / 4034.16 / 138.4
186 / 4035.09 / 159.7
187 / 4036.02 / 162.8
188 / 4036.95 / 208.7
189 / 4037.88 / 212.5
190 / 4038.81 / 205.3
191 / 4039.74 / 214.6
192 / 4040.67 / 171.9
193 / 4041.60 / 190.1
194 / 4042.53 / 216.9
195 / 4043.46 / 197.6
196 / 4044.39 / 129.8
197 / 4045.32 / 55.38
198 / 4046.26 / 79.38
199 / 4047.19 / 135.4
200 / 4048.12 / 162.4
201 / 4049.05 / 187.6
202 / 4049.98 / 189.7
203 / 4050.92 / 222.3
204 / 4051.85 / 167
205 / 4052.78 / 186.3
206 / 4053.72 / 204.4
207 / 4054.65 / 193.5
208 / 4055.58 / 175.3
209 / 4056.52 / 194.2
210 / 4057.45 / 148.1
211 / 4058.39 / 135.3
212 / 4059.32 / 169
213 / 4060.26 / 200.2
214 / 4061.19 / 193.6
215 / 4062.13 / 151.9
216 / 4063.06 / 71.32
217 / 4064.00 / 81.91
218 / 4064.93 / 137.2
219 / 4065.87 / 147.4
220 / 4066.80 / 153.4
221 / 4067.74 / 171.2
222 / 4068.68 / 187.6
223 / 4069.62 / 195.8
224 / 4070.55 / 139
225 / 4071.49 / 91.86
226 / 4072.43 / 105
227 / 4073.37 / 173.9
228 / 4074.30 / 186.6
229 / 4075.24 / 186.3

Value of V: 2.14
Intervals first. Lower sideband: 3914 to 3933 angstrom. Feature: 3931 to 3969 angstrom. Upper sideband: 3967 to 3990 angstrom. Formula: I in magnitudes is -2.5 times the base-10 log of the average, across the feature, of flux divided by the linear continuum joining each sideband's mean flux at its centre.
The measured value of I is 0.26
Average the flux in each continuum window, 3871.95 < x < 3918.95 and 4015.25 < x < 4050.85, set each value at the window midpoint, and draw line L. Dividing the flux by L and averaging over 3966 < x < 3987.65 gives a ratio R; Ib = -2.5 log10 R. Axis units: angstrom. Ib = 0.34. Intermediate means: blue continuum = 97.1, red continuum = 173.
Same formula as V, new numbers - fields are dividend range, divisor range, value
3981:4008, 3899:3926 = 1.63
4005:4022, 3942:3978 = 2.17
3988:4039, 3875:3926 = 1.94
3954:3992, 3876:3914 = 1.19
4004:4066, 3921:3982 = 2.16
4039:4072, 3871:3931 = 1.91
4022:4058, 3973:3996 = 1.16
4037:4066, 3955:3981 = 2.02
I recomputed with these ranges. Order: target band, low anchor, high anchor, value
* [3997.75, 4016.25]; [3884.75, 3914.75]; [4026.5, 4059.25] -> -0.190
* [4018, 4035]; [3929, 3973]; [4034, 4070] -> -0.210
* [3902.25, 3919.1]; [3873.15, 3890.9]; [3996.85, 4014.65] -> -0.201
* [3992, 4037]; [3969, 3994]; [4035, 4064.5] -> -0.182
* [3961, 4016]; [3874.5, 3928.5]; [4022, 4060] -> 0.052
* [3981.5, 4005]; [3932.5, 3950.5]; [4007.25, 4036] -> -0.204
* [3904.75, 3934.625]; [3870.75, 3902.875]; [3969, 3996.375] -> 0.085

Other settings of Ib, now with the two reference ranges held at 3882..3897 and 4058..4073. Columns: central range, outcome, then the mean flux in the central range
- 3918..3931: 0.26 mag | 77.5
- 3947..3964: 0.03 mag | 106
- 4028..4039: -0.18 mag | 160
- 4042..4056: -0.19 mag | 167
